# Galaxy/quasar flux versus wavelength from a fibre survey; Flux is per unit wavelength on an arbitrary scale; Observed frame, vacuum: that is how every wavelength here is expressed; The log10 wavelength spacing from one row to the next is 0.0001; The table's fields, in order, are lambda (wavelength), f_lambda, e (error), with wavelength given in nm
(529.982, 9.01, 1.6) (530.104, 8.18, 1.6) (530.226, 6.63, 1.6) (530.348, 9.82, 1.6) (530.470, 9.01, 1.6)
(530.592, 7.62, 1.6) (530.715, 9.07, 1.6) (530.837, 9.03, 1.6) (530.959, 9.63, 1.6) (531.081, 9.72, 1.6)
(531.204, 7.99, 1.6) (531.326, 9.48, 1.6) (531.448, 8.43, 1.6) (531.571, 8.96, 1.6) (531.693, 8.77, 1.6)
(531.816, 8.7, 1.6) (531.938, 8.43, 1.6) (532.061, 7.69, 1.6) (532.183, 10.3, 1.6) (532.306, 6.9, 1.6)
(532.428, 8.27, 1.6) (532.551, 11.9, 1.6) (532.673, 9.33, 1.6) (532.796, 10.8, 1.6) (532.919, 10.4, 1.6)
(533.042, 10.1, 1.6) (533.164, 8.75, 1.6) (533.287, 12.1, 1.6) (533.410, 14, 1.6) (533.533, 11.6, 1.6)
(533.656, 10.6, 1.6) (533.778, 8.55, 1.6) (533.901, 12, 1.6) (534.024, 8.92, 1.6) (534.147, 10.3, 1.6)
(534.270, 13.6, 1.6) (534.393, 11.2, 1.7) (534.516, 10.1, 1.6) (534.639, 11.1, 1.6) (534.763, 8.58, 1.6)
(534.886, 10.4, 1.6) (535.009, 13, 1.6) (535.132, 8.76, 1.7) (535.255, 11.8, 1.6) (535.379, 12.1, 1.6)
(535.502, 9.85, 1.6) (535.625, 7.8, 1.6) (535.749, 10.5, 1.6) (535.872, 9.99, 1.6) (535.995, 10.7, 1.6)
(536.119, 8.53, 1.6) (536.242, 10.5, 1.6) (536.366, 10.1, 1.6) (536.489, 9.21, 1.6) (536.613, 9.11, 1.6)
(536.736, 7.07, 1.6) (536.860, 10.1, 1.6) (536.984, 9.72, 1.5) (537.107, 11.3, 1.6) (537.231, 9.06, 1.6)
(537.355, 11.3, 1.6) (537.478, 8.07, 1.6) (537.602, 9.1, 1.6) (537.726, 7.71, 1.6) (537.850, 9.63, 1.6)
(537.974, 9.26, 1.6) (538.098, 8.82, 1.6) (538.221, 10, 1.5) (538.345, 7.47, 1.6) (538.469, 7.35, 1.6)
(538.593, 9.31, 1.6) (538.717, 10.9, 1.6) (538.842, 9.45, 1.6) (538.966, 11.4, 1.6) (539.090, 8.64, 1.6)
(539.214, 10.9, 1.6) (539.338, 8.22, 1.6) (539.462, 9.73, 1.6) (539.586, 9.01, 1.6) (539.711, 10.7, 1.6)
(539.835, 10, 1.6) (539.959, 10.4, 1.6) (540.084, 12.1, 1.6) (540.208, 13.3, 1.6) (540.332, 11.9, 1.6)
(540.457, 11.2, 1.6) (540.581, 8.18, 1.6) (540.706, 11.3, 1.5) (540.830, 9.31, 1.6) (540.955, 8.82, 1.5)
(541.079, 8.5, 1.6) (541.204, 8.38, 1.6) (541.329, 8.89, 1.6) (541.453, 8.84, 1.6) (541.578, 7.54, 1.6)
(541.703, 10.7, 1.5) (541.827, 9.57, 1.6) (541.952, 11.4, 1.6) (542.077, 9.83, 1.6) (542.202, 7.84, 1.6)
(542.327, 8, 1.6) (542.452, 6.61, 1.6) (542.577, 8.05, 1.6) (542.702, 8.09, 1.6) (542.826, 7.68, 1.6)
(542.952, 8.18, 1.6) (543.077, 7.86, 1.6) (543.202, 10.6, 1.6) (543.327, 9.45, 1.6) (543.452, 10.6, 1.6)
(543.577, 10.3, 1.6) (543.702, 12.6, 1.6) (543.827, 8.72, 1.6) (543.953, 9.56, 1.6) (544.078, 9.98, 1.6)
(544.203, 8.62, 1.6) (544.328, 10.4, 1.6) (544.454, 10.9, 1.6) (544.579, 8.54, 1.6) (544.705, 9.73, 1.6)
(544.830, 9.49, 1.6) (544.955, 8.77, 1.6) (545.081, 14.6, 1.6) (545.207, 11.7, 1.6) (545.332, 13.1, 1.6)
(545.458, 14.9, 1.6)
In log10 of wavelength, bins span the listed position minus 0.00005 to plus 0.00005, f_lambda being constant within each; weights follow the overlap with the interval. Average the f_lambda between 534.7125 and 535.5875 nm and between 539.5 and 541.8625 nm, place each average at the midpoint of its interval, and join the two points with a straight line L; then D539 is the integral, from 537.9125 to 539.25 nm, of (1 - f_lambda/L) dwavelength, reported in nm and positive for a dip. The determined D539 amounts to 0.105 nm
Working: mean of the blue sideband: 10.6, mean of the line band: 9.38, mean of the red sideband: 9.93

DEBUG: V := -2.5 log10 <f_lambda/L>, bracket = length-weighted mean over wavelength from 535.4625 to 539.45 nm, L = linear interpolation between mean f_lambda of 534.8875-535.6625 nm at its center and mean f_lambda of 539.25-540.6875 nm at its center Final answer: 0.12 mag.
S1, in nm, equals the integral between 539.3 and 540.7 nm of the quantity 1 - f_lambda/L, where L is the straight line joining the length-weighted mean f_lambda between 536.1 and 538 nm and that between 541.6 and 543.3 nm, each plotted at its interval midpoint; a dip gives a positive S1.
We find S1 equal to -0.22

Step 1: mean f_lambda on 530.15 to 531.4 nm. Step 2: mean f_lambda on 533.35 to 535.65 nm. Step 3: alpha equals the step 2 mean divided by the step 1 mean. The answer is 1.23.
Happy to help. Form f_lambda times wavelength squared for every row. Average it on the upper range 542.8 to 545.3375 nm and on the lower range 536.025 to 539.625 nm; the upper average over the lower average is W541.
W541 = 1.10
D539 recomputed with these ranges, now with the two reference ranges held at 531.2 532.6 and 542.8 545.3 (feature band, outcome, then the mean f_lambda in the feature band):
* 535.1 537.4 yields -0.16 nm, 9.87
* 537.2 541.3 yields -0.06 nm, 9.68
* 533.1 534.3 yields -0.26 nm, 11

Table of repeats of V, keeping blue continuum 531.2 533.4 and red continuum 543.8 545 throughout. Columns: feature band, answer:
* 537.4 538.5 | 0.094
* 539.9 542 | -0.058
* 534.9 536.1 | -0.106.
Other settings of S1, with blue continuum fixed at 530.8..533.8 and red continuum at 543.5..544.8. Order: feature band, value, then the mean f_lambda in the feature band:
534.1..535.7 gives -0.158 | 10.7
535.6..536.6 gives 0.003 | 9.7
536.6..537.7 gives 0.042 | 9.39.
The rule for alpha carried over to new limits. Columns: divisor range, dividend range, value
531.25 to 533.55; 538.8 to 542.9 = 0.98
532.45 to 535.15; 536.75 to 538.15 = 0.87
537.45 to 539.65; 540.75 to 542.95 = 0.95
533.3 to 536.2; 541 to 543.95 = 0.85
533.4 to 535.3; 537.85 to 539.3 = 0.87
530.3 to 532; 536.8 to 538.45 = 1.05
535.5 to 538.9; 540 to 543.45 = 1.00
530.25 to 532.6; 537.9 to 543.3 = 1.06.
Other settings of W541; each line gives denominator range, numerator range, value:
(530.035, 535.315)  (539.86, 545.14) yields 1.02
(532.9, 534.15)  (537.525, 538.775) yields 0.85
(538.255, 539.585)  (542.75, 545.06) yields 1.05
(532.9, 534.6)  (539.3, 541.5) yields 0.94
